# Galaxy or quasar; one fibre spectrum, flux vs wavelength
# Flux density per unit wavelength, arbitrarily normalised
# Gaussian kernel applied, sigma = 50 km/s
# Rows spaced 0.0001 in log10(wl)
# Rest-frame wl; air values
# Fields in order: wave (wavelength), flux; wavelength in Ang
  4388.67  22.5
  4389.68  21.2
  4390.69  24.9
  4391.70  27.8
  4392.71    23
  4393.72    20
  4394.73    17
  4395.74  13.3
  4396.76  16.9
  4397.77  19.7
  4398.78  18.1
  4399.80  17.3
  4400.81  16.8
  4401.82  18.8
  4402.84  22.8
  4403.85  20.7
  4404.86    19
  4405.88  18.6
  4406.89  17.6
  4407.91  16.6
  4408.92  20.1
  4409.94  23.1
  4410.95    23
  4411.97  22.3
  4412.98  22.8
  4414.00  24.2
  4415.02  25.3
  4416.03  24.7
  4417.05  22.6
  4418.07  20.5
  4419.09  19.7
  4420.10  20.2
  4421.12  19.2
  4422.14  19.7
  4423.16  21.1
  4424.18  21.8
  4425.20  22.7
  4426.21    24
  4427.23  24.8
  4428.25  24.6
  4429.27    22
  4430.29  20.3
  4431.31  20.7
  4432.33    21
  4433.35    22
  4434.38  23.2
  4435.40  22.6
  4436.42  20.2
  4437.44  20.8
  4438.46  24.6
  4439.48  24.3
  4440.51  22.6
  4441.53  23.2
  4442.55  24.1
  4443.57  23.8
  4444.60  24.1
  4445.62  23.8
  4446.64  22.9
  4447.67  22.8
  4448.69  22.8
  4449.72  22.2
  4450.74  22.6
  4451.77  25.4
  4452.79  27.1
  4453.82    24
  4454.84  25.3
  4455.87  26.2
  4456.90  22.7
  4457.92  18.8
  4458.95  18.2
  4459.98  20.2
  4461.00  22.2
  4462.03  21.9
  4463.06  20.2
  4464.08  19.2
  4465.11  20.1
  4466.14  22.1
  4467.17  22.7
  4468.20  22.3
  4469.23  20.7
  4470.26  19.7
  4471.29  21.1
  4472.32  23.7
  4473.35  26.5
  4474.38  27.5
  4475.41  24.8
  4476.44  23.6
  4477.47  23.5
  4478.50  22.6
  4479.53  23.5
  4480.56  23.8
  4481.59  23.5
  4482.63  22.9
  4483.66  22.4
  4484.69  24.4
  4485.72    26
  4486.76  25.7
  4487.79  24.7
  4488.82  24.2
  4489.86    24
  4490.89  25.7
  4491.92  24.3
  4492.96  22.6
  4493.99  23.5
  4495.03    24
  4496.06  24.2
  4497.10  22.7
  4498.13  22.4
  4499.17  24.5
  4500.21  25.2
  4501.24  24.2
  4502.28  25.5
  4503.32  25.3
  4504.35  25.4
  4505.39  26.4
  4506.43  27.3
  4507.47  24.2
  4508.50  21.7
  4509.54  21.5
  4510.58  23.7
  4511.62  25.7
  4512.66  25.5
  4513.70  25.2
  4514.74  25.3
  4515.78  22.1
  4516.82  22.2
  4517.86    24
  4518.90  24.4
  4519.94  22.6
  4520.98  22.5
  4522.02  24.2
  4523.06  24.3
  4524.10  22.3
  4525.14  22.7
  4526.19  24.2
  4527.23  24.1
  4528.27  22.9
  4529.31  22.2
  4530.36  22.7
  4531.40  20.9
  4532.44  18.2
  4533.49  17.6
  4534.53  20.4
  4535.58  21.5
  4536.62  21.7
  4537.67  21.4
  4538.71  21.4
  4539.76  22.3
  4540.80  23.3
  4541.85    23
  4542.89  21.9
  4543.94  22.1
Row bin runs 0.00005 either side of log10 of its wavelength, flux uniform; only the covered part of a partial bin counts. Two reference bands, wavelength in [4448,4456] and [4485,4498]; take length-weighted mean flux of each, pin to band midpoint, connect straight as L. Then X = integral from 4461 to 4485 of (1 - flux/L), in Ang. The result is 1.6 Ang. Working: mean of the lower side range 24.3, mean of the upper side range 24.3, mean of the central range 22.7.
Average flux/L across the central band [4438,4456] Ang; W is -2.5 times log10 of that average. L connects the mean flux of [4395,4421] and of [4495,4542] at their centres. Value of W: -0.13 mag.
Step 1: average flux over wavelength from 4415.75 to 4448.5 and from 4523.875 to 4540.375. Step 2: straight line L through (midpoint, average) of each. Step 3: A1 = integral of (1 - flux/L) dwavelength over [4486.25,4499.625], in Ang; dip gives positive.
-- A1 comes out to -1.3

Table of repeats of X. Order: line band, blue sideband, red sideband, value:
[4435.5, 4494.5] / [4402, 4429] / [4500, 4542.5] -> -2.1 Ang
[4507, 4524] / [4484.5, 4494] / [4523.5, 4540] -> -0.7 Ang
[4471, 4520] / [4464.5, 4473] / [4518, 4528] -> -3.6 Ang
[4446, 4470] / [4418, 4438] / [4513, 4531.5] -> -0.1 Ang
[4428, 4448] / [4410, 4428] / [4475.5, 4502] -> 0.1 Ang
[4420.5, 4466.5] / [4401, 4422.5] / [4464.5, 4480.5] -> -0.8 Ang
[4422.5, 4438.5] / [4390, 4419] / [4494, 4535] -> -0.7 Ang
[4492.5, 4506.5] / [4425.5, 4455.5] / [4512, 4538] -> -1.0 Ang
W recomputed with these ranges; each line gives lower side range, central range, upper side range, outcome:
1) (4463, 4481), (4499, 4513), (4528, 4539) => -0.14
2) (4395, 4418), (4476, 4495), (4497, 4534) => -0.06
